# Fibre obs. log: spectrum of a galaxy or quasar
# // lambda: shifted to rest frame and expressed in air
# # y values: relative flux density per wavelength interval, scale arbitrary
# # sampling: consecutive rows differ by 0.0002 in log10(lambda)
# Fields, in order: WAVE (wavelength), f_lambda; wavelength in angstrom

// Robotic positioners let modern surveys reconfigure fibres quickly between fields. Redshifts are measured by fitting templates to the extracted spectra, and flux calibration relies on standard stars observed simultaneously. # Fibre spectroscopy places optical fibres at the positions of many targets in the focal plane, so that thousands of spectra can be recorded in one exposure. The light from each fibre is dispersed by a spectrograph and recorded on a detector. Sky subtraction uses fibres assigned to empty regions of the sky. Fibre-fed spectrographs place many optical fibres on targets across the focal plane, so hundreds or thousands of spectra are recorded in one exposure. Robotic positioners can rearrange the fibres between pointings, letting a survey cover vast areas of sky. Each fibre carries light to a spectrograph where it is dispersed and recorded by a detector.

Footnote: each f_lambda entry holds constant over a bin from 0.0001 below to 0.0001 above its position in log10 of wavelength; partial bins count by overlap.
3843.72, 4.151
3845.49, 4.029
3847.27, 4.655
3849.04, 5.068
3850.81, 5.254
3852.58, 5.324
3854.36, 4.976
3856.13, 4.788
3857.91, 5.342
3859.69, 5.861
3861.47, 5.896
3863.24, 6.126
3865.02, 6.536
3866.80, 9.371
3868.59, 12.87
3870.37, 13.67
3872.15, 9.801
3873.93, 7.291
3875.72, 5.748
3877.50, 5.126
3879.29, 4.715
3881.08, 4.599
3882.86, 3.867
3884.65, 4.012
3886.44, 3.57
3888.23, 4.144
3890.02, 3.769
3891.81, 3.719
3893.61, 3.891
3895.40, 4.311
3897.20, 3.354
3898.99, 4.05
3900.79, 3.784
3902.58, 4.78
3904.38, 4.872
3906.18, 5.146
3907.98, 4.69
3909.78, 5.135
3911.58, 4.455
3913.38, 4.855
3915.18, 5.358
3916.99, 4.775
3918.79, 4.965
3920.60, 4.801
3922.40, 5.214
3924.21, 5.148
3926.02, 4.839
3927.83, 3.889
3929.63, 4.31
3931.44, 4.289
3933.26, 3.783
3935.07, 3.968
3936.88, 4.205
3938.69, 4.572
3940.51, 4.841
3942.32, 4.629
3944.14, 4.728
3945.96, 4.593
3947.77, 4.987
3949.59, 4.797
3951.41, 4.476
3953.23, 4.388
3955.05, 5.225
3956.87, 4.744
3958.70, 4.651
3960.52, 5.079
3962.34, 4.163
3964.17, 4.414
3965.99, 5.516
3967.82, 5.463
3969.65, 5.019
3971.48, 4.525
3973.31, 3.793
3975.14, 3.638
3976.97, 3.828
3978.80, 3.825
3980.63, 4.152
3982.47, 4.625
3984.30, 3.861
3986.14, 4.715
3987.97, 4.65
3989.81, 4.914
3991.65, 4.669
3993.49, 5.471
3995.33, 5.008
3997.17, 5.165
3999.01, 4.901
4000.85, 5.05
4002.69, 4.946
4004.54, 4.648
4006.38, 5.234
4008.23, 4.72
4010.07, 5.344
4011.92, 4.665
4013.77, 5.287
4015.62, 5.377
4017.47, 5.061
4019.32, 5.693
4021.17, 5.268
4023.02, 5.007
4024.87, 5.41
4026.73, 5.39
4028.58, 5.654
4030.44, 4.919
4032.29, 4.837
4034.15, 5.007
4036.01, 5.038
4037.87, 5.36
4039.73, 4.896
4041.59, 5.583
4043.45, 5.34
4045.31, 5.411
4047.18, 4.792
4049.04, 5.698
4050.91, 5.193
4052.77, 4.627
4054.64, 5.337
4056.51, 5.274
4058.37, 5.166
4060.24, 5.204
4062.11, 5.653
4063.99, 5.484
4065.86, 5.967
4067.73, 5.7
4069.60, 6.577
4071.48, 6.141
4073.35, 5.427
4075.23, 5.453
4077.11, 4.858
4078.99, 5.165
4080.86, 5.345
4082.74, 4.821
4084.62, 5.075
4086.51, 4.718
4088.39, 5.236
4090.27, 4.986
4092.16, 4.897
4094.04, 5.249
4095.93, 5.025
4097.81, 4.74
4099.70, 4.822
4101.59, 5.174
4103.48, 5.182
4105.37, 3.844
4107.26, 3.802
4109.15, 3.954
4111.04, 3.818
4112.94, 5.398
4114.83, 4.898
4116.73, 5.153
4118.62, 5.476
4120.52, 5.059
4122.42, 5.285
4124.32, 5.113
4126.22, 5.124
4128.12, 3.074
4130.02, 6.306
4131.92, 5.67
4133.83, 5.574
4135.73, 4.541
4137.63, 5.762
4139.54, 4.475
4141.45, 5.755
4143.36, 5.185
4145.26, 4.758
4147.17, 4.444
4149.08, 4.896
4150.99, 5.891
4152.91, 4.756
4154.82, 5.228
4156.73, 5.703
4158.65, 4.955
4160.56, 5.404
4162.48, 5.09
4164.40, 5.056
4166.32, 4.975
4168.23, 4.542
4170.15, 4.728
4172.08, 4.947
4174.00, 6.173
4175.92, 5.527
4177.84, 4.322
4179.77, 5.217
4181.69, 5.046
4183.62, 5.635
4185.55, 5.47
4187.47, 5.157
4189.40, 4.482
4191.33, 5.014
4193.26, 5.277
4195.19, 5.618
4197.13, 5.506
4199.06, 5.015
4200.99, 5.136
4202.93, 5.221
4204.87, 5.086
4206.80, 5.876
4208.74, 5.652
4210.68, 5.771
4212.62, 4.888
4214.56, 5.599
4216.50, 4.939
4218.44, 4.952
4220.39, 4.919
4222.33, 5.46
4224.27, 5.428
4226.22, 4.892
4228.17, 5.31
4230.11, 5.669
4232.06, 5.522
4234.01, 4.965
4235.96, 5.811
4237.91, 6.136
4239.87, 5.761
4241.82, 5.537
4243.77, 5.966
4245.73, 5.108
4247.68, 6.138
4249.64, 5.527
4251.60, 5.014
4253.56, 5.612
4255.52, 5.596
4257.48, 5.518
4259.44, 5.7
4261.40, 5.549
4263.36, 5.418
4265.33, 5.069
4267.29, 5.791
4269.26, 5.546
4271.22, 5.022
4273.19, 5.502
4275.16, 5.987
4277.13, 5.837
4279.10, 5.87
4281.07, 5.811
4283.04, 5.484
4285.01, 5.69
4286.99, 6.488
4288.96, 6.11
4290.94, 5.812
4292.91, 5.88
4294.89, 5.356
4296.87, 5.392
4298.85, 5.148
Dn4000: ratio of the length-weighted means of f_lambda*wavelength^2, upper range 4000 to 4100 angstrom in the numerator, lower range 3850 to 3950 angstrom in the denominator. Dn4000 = 1.1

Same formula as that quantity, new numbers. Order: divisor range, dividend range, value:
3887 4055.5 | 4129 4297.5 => 1.27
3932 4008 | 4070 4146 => 1.16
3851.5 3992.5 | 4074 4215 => 1.14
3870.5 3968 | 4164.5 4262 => 1.29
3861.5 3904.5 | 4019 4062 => 0.98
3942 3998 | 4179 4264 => 1.32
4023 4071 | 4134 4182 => 1.01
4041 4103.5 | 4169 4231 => 1.06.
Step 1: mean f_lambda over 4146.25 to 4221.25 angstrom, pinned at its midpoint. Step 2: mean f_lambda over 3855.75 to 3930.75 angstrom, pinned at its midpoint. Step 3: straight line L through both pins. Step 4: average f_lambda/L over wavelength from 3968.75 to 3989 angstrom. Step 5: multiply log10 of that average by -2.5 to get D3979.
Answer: 0.25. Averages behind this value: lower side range 5.41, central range 4.24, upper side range 5.18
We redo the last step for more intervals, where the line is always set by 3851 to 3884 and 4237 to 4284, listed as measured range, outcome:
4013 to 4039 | 0.20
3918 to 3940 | 0.41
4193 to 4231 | 0.08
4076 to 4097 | 0.21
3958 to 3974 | 0.33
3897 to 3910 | 0.42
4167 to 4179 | 0.16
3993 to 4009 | 0.26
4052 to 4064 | 0.18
